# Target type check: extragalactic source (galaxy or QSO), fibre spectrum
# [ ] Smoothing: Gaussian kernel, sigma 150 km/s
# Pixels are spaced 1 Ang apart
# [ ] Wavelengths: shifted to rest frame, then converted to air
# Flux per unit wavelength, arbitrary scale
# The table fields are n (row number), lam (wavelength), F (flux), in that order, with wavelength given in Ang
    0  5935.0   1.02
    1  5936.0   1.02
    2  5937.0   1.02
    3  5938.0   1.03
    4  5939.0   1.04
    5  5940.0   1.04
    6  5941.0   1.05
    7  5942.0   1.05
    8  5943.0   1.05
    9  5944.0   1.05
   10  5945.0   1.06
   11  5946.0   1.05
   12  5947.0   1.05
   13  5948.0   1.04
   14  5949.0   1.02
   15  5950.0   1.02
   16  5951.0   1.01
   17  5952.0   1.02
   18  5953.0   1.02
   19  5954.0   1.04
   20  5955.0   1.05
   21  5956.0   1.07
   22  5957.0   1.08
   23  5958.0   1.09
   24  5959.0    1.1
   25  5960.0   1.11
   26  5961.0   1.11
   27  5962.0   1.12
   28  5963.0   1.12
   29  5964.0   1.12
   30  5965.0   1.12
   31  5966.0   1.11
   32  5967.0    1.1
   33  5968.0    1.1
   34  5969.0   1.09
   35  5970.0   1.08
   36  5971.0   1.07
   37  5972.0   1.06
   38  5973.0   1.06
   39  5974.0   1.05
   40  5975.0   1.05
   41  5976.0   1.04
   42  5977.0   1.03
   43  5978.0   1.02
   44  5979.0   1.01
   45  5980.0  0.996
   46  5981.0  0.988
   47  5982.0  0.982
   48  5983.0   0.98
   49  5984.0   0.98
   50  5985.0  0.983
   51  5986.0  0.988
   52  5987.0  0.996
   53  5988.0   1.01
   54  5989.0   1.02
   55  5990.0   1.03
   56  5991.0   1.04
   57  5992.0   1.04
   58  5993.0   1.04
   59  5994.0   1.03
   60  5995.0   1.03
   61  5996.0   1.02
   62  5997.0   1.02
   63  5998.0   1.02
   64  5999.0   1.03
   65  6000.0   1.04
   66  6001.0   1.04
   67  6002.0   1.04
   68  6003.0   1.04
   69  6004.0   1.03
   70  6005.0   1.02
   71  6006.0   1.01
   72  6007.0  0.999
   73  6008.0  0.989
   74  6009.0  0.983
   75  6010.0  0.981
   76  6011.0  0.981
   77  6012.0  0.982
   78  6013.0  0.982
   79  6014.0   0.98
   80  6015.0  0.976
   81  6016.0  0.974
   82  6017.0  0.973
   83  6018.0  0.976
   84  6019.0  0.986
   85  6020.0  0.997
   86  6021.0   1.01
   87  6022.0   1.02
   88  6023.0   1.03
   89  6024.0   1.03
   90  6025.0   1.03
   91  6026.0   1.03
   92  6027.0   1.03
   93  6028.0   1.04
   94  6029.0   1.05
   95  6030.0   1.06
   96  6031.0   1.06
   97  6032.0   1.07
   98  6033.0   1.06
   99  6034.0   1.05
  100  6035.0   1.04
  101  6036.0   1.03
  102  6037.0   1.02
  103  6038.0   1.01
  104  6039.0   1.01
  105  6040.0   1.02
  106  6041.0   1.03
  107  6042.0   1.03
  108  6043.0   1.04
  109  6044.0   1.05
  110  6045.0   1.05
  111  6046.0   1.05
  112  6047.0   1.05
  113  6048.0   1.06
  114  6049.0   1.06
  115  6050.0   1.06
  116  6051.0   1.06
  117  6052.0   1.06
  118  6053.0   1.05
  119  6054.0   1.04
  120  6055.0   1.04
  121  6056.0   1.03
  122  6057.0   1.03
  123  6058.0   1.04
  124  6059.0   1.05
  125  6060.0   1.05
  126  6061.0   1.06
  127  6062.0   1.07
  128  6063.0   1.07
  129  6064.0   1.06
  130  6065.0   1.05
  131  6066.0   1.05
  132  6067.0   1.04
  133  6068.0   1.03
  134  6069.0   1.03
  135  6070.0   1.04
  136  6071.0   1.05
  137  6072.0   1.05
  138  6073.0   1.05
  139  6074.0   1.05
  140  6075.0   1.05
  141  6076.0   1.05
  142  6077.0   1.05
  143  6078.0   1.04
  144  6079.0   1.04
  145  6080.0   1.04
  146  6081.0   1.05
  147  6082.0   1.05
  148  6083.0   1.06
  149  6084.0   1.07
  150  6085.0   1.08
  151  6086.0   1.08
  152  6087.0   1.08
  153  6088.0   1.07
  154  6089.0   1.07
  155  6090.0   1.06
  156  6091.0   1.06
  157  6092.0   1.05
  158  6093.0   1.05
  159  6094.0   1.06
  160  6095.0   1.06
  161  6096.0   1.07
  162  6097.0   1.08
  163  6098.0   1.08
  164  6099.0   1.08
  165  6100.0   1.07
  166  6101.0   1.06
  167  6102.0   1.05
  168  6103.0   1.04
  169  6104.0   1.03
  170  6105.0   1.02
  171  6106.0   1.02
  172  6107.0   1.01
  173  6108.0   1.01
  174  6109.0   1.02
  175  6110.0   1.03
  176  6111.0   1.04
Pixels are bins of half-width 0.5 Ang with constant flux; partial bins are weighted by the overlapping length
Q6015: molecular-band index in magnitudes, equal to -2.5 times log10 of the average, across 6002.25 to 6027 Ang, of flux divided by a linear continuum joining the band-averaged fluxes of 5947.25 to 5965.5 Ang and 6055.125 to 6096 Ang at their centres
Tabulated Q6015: 0.06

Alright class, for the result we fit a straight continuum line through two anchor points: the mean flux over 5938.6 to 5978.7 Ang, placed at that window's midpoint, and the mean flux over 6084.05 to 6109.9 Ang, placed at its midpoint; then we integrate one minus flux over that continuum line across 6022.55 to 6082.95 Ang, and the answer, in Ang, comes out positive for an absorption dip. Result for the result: 0.7 Ang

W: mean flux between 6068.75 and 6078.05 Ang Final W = 1.05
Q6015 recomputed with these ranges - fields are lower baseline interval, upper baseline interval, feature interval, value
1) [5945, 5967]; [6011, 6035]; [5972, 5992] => 0.036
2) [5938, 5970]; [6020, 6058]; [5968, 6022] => 0.041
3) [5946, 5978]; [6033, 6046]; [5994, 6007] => 0.025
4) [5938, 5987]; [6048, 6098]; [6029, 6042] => 0.015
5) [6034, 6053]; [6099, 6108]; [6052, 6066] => -0.010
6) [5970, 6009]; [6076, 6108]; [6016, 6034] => 0.008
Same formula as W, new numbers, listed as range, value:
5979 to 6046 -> 1.02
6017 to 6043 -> 1.03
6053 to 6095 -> 1.05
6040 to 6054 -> 1.05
